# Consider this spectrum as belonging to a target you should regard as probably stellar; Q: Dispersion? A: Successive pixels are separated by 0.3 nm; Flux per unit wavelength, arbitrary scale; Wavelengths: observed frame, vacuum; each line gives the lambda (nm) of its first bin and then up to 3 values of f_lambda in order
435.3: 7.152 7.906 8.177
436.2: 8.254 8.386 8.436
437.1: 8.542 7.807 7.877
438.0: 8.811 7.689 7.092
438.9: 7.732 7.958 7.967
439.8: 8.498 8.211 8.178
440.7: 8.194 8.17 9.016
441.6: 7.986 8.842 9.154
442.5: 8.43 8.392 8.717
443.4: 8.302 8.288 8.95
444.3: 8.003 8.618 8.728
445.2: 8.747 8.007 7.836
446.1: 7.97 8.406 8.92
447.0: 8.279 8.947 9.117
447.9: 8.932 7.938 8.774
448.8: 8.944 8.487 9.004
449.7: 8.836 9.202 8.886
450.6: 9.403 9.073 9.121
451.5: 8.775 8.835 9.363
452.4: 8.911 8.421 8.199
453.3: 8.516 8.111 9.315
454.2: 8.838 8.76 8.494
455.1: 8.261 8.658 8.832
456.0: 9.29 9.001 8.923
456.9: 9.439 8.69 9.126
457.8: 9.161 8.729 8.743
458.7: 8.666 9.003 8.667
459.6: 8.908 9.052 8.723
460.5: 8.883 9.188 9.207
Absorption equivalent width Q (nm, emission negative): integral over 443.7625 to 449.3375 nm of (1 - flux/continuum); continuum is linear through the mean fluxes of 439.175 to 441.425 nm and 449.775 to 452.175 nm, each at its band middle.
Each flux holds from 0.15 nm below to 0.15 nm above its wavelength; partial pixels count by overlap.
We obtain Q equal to 0.13 nm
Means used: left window 8.28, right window 9.07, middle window 8.54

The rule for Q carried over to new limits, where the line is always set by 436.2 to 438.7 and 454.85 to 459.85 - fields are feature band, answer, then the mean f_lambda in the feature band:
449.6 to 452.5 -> -0.138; 9.05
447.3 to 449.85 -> -0.068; 8.77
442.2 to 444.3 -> -0.048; 8.52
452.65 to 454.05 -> 0.033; 8.52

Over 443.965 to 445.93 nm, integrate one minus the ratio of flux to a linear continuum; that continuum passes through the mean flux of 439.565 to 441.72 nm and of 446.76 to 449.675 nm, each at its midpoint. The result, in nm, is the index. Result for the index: 0.037 nm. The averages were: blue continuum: 8.31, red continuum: 8.73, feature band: 8.39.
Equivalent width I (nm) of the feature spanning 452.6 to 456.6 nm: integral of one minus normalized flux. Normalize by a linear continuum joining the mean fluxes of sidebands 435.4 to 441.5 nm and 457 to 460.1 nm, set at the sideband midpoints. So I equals 0.02 nm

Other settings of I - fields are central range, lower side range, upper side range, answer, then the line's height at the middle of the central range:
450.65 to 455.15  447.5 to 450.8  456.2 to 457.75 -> 0.097 nm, 8.95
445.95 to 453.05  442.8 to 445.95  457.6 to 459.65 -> -0.180 nm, 8.57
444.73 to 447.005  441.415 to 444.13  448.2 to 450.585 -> 0.086 nm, 8.7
